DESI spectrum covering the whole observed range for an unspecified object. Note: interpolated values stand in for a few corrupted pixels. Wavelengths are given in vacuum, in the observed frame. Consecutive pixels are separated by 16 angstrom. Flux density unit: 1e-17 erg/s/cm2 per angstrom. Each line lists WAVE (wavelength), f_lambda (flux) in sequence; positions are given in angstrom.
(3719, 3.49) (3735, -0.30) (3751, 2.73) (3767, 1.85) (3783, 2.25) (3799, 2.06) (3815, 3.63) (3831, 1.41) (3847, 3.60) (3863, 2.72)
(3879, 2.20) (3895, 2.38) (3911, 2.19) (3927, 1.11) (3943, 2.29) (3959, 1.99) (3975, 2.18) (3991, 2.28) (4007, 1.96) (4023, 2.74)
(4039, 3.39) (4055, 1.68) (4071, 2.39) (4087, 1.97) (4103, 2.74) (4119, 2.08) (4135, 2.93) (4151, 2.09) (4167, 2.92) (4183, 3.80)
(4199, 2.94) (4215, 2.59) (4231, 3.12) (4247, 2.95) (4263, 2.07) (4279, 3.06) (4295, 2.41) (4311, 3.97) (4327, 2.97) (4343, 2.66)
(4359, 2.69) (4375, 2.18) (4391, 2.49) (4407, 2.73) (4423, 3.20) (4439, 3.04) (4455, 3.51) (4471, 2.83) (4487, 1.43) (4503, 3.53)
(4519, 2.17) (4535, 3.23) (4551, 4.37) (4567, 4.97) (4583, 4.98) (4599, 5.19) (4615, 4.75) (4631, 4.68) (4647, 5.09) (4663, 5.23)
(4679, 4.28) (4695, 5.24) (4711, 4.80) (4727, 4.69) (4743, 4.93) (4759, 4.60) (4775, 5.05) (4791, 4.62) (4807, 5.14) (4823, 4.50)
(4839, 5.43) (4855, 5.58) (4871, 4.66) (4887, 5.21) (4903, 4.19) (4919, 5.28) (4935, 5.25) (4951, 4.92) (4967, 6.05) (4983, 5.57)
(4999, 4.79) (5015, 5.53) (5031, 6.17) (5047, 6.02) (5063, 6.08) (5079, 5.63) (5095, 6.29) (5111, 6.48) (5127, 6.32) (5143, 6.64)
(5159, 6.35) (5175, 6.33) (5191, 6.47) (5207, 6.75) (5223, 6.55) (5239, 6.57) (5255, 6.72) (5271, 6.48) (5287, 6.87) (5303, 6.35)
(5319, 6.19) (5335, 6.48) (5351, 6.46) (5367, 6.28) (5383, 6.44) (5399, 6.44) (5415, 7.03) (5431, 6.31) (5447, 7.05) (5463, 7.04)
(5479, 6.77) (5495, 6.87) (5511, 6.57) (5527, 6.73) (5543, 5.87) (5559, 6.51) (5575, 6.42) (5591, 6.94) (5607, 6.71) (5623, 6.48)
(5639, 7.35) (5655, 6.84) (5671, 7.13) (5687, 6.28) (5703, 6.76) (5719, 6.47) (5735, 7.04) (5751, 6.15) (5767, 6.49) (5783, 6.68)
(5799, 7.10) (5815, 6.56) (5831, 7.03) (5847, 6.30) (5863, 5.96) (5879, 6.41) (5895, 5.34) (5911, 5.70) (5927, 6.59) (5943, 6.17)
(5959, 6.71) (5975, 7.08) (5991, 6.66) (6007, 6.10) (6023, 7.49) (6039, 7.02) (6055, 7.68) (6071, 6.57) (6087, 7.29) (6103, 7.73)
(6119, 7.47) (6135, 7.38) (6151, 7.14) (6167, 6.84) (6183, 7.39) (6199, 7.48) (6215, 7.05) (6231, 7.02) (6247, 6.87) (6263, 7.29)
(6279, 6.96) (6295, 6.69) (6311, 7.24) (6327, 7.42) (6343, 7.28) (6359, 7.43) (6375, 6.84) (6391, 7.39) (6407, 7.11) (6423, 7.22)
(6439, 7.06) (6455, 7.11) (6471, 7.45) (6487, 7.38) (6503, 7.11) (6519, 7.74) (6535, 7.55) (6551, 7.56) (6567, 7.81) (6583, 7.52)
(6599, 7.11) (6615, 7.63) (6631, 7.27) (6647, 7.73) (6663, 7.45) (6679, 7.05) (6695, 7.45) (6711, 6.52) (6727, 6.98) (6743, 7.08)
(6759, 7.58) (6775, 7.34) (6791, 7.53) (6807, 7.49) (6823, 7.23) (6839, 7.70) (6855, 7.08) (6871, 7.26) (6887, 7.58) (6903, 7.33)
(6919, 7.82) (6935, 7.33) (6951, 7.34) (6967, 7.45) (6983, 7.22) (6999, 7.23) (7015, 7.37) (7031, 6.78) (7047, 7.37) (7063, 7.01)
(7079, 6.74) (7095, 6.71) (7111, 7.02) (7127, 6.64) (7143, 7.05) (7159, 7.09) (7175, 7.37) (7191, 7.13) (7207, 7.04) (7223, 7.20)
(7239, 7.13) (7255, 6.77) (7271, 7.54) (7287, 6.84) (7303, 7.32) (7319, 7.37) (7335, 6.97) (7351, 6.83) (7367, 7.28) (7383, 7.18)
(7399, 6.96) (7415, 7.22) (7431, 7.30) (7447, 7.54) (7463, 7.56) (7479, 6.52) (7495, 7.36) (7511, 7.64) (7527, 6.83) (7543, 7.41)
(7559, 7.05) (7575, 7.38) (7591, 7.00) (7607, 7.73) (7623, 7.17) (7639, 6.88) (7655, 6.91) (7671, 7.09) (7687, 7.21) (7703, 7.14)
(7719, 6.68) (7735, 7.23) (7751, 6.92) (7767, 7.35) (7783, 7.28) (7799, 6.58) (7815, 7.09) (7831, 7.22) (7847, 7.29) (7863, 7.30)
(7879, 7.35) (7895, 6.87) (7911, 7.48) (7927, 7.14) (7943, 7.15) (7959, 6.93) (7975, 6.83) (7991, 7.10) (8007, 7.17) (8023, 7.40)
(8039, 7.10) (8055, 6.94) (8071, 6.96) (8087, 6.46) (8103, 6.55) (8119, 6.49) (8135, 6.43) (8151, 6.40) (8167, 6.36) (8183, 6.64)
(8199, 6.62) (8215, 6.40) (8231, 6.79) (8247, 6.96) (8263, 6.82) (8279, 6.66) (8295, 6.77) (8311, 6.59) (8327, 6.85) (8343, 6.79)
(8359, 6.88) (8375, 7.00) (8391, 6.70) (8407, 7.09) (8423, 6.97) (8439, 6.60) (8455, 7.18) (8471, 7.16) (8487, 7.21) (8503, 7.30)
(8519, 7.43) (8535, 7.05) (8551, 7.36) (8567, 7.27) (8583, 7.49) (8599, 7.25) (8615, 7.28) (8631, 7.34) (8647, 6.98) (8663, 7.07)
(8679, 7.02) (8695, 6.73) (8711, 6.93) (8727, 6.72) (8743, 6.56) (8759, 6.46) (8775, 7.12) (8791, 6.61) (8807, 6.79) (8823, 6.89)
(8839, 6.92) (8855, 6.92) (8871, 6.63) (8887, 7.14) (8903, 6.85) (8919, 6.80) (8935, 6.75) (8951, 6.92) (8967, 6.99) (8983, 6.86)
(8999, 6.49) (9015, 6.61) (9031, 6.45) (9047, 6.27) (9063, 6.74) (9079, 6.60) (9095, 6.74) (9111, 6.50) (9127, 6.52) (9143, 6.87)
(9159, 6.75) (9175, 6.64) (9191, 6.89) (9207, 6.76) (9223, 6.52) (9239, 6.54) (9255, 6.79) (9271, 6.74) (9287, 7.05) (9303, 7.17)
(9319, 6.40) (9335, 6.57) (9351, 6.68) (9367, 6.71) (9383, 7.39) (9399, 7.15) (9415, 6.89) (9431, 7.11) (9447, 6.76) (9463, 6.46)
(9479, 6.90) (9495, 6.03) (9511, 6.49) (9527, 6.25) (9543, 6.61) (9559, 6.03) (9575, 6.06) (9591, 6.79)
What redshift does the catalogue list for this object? 0.14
